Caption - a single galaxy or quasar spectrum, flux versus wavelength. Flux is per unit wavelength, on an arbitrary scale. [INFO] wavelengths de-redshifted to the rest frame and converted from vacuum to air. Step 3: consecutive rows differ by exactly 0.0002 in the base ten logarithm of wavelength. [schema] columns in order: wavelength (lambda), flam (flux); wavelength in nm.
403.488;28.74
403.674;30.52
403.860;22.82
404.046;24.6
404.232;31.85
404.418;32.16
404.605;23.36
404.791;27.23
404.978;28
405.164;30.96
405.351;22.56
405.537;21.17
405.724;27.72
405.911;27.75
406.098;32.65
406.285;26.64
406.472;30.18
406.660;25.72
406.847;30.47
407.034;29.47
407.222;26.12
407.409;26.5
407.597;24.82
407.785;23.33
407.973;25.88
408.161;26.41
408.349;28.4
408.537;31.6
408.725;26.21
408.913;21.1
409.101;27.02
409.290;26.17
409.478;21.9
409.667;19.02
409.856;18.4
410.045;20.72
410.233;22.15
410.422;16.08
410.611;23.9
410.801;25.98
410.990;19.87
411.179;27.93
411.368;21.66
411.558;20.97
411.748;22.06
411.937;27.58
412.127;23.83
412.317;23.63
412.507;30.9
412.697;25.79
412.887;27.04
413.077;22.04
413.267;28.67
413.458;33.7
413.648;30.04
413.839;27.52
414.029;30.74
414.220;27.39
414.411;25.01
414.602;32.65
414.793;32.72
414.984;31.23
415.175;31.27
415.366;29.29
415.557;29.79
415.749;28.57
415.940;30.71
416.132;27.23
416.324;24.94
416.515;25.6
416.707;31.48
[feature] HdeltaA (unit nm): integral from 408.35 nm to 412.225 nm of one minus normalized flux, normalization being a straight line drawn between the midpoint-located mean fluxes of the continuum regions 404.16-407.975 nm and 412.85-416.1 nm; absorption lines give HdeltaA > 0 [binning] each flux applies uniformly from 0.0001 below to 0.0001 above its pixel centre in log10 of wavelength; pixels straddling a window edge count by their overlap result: 0.684 nm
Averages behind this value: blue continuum 27.4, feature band 23.3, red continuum 29.3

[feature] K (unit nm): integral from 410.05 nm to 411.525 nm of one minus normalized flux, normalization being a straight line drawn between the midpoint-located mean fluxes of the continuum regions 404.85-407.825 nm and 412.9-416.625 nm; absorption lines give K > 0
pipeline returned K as 0.30 nm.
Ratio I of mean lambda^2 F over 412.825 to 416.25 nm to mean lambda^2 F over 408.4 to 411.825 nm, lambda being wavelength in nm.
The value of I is 1.30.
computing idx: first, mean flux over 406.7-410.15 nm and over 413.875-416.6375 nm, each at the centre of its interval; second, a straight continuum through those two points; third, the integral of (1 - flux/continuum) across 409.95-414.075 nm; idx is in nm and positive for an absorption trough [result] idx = 0.337 nm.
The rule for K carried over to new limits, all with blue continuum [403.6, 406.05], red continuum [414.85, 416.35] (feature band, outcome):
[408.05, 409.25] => 0.05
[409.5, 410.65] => 0.34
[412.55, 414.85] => 0.03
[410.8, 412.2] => 0.24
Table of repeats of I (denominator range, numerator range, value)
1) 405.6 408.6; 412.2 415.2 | 1.07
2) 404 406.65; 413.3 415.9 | 1.14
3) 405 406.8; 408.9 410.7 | 0.81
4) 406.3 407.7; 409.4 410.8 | 0.76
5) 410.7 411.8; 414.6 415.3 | 1.40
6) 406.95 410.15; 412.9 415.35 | 1.21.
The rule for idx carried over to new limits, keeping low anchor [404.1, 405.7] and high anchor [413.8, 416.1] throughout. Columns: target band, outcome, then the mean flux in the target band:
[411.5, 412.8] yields 0.176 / 25.1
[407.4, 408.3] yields 0.079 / 25.4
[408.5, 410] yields 0.250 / 23.5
